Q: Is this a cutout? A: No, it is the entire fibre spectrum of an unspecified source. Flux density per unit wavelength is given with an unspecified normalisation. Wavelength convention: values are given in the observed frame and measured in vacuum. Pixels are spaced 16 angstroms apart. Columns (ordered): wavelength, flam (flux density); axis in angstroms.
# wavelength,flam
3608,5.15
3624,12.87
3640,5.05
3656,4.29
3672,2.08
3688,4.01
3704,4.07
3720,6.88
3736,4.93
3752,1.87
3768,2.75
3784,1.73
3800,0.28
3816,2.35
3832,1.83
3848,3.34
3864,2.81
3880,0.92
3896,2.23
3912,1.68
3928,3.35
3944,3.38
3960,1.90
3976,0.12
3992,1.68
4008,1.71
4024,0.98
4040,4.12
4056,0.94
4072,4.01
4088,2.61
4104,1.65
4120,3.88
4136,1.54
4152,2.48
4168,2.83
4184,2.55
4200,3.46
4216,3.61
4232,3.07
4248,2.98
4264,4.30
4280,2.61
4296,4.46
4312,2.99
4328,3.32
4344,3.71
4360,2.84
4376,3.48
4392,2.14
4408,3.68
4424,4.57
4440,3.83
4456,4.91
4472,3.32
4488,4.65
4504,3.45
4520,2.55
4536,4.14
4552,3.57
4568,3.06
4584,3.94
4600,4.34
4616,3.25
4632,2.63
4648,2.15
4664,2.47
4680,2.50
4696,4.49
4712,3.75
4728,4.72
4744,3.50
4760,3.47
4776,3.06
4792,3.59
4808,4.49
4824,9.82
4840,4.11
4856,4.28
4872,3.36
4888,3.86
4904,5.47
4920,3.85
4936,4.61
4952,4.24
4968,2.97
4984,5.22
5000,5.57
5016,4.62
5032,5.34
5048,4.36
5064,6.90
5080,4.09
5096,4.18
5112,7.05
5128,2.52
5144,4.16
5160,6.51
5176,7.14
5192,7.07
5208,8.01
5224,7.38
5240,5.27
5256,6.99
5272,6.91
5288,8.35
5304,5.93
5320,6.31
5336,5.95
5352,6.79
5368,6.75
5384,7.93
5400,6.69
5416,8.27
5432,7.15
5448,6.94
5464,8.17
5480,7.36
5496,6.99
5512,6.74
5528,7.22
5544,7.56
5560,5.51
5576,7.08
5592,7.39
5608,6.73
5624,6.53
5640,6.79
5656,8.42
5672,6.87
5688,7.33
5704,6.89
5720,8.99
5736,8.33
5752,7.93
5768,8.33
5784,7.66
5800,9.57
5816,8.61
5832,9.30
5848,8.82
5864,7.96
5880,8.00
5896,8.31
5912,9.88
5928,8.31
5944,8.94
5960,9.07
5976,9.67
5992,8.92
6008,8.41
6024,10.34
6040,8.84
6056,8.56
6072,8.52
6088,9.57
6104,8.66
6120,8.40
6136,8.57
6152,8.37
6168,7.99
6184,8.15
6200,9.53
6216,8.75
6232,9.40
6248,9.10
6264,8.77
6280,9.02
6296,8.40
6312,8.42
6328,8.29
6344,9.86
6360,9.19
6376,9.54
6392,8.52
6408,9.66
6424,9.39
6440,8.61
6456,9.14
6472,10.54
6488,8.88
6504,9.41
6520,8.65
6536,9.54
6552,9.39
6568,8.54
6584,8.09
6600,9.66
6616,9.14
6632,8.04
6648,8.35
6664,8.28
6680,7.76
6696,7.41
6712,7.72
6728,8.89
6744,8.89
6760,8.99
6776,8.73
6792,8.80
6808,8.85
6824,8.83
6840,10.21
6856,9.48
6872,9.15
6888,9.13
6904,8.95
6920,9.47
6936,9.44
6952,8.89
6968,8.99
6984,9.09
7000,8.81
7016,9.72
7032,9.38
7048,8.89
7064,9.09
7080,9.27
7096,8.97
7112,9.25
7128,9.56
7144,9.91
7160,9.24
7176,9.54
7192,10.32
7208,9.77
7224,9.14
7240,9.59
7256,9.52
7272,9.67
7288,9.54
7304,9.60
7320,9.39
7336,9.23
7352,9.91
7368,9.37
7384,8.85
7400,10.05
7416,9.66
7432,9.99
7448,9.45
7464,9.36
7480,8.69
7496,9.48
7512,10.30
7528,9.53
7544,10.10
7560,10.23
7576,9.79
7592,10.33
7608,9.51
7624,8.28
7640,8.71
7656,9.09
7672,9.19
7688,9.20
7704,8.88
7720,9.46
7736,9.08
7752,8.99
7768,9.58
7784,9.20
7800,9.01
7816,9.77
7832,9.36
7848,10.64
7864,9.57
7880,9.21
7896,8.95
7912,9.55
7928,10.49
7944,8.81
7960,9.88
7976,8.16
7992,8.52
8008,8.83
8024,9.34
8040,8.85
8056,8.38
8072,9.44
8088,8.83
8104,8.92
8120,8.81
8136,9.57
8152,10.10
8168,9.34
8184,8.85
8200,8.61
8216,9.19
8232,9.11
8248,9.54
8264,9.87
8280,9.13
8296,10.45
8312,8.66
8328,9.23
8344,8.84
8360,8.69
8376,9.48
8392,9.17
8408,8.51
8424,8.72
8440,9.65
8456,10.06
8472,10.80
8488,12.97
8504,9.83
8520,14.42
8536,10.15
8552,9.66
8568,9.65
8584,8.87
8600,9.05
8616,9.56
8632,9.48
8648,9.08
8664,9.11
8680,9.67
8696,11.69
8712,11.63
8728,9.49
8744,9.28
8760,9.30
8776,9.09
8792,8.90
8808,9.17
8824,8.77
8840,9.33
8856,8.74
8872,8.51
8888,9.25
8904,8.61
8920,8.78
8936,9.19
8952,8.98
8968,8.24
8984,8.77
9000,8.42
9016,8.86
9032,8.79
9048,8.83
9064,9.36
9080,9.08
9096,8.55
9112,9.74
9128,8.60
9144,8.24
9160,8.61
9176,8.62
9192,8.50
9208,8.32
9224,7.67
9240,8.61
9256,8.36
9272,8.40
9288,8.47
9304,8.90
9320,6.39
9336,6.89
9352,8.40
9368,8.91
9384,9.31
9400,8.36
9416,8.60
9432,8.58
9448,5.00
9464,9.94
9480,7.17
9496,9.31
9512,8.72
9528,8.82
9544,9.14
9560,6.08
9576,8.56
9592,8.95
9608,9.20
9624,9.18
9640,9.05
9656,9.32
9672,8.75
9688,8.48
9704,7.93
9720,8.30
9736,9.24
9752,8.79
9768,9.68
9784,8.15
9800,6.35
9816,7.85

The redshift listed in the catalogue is 0.29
